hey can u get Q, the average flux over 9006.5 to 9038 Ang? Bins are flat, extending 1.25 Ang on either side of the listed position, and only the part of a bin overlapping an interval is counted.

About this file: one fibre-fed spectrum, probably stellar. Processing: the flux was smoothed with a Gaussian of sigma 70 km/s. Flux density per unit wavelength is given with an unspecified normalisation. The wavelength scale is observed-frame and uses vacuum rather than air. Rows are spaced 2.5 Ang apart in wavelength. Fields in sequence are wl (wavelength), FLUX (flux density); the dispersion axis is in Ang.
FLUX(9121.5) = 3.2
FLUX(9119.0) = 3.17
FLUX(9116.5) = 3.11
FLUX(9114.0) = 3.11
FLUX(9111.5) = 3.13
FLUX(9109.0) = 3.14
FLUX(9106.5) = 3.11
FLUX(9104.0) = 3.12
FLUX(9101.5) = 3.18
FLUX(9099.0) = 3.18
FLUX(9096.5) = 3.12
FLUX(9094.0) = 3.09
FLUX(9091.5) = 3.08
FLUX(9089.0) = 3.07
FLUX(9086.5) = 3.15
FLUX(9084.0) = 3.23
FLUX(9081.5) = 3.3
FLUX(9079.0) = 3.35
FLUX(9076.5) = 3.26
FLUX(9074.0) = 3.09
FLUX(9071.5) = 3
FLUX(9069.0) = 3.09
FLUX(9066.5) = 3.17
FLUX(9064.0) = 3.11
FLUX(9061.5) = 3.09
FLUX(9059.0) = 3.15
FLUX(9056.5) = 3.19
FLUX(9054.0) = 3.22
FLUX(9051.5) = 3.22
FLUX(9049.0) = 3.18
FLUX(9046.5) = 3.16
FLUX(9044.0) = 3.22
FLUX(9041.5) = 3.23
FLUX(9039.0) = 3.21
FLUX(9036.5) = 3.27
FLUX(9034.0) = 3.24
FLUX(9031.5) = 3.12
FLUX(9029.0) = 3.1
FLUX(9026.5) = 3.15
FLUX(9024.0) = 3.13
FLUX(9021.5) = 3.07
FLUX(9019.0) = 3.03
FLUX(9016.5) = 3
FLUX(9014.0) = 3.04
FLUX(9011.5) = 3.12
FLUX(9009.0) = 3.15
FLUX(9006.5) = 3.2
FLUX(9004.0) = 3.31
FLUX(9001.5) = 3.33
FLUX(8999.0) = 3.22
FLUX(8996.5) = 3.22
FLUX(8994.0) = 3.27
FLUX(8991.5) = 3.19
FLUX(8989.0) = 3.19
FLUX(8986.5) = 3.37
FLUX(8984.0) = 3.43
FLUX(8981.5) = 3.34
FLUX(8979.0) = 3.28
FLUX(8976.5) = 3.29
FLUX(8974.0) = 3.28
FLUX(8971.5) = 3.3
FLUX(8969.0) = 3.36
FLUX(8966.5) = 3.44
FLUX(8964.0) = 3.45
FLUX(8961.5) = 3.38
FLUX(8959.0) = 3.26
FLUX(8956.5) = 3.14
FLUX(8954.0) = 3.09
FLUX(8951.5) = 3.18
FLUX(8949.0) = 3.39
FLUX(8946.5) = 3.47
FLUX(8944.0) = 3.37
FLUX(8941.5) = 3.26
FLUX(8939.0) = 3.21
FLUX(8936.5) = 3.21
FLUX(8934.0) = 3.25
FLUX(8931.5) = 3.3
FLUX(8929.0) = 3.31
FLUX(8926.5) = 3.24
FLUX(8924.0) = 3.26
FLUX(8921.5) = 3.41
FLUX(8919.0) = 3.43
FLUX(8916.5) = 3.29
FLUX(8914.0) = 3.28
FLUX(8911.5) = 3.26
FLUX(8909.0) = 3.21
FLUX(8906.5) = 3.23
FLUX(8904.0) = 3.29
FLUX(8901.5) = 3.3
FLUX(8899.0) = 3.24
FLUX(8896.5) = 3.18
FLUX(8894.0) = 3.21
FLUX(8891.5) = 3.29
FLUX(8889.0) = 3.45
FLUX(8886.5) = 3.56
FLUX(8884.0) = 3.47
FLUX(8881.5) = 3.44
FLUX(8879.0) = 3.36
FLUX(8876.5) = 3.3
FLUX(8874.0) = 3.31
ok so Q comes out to 3.12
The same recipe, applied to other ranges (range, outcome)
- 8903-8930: 3.29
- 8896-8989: 3.3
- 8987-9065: 3.17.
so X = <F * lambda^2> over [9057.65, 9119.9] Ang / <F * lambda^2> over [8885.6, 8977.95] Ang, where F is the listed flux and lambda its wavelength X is 1.0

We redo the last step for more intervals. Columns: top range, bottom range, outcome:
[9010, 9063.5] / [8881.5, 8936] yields 0.98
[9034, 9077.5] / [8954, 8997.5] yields 0.98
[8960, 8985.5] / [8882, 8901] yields 1.02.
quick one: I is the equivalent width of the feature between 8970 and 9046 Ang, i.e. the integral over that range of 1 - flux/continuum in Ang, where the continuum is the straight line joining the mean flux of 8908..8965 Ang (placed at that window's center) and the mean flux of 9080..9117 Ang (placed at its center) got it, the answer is 0.3 Ang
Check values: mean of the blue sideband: 3.29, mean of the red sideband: 3.14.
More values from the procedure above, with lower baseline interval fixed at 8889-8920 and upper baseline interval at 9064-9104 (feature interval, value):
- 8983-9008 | -0.44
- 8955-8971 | -0.48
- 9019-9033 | 0.37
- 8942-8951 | -0.37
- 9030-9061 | -0.17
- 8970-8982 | -0.26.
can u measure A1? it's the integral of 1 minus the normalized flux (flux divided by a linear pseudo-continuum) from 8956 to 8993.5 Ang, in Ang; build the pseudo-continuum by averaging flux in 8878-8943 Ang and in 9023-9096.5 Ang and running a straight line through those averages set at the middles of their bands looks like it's -0.81 Ang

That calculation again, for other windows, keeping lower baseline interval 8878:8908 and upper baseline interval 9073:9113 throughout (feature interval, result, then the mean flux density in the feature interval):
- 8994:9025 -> 0.7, 3.16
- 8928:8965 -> 0.1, 3.28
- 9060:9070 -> 0.2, 3.12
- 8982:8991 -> -0.2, 3.32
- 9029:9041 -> 0.0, 3.2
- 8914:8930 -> -0.1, 3.32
